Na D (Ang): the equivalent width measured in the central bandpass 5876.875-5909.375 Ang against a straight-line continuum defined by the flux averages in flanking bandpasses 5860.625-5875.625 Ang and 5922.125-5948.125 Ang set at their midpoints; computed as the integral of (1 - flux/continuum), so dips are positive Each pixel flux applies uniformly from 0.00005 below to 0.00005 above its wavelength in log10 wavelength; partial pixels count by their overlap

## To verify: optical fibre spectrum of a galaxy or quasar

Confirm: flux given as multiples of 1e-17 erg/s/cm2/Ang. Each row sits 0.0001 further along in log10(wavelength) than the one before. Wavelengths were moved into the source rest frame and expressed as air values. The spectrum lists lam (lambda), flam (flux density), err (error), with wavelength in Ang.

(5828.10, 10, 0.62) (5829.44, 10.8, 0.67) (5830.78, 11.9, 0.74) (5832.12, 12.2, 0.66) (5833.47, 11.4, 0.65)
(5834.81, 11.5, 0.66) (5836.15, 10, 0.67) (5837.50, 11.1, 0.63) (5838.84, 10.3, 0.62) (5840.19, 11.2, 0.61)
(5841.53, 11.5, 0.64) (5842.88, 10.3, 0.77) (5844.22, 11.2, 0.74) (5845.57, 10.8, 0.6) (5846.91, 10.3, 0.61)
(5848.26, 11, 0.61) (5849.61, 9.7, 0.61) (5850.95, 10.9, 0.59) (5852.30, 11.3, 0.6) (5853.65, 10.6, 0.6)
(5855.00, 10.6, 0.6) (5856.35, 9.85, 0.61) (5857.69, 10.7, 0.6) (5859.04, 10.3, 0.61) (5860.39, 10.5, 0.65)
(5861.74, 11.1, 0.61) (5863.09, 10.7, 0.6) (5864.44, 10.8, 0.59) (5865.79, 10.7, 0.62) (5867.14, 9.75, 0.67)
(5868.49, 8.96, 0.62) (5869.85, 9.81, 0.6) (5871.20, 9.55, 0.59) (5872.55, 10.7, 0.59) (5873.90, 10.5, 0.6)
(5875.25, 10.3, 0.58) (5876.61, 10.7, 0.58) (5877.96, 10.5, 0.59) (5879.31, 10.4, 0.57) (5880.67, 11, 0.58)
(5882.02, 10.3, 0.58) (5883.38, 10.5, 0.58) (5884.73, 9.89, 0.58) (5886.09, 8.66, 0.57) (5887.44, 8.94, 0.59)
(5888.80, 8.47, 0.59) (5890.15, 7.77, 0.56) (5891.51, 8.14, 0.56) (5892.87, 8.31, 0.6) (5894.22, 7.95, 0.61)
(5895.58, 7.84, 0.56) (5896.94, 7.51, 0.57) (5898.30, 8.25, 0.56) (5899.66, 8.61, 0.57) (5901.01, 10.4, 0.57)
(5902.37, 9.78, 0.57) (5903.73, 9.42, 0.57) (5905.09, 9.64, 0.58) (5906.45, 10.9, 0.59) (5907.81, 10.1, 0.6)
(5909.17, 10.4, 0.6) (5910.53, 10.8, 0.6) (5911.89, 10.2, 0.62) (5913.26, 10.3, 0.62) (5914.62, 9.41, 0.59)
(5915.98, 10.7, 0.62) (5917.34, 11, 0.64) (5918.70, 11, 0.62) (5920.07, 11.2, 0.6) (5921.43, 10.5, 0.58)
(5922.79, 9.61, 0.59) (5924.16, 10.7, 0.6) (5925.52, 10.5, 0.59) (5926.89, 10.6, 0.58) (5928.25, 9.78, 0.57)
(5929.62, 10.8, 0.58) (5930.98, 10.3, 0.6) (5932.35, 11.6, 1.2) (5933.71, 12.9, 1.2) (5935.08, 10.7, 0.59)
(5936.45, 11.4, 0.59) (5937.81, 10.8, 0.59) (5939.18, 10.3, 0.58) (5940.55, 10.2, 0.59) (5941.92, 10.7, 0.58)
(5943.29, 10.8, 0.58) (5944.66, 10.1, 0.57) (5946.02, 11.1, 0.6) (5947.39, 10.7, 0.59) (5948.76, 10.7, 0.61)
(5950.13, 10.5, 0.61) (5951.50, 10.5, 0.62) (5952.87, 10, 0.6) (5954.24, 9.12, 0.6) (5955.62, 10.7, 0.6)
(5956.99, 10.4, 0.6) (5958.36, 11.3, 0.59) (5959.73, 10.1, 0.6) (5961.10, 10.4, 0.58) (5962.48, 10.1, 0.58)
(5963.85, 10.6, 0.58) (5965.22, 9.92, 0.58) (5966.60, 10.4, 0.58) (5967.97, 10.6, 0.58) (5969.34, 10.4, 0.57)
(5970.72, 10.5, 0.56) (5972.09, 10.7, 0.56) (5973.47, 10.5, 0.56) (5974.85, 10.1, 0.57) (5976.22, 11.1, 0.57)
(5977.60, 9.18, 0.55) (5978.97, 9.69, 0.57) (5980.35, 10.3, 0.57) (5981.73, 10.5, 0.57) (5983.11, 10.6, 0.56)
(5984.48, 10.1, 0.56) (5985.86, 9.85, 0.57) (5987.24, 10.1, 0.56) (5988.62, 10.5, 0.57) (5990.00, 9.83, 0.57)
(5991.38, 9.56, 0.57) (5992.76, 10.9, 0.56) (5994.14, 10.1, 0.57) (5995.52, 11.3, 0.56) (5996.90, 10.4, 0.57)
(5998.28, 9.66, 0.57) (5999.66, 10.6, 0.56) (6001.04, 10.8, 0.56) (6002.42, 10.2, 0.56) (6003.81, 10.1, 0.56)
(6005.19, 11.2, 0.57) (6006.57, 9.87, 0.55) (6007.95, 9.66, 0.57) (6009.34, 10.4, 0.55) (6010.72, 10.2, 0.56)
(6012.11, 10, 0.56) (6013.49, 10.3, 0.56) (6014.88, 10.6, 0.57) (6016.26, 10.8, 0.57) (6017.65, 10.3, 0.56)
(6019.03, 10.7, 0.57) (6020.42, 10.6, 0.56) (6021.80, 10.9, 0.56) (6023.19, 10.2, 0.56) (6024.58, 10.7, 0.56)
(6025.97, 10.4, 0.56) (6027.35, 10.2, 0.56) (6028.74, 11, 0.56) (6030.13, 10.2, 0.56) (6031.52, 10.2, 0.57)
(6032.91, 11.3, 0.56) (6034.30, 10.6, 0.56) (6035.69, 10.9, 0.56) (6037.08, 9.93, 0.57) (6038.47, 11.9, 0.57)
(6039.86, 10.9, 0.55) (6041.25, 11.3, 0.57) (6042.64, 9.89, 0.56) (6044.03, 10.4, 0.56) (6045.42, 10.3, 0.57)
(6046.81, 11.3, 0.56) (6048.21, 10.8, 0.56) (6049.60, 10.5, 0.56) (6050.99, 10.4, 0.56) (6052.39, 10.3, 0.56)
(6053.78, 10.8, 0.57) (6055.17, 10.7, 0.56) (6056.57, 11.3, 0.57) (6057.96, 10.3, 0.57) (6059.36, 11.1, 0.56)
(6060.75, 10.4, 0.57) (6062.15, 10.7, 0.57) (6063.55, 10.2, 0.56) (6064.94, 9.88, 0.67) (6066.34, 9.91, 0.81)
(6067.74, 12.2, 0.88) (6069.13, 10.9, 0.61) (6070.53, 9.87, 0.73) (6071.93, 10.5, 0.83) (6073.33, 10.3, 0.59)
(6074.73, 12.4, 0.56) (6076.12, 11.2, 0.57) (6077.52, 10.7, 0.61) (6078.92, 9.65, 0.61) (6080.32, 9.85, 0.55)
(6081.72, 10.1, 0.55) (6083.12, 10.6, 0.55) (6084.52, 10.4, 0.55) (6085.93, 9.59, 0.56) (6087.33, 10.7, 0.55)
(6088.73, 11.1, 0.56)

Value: 3.5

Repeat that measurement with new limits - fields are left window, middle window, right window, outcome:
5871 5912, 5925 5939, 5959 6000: -1.5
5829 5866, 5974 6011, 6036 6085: 1.5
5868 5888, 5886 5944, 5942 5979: 1.4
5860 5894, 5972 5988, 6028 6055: 0.2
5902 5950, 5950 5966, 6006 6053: 0.4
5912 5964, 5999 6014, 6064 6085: 0.4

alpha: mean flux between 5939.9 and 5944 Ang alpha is 10.6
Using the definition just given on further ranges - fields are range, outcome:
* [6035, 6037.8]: 10.4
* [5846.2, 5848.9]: 10.7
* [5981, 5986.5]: 10.3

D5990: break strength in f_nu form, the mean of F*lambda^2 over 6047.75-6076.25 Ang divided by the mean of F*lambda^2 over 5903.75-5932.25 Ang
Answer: 1.08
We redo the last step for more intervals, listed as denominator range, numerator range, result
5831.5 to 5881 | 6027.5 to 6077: 1.08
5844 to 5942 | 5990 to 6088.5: 1.09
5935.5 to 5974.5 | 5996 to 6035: 1.02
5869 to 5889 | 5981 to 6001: 1.07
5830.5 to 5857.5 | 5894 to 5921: 0.92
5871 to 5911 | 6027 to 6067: 1.17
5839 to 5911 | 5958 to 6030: 1.08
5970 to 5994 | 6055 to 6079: 1.08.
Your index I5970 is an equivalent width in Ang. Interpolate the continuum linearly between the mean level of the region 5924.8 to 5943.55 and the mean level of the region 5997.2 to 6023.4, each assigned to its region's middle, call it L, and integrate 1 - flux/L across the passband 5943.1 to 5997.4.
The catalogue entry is 1.3 Ang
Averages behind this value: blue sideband 10.8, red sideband 10.4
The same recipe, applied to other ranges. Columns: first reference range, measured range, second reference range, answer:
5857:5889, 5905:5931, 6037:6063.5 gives -0.3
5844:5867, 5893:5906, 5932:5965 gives 2.2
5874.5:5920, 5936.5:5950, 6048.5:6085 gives -1.0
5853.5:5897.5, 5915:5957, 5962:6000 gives -2.4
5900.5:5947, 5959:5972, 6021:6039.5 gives 0.3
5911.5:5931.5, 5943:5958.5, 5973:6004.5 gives -0.1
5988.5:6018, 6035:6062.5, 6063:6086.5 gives -0.7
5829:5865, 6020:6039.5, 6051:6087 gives -0.1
